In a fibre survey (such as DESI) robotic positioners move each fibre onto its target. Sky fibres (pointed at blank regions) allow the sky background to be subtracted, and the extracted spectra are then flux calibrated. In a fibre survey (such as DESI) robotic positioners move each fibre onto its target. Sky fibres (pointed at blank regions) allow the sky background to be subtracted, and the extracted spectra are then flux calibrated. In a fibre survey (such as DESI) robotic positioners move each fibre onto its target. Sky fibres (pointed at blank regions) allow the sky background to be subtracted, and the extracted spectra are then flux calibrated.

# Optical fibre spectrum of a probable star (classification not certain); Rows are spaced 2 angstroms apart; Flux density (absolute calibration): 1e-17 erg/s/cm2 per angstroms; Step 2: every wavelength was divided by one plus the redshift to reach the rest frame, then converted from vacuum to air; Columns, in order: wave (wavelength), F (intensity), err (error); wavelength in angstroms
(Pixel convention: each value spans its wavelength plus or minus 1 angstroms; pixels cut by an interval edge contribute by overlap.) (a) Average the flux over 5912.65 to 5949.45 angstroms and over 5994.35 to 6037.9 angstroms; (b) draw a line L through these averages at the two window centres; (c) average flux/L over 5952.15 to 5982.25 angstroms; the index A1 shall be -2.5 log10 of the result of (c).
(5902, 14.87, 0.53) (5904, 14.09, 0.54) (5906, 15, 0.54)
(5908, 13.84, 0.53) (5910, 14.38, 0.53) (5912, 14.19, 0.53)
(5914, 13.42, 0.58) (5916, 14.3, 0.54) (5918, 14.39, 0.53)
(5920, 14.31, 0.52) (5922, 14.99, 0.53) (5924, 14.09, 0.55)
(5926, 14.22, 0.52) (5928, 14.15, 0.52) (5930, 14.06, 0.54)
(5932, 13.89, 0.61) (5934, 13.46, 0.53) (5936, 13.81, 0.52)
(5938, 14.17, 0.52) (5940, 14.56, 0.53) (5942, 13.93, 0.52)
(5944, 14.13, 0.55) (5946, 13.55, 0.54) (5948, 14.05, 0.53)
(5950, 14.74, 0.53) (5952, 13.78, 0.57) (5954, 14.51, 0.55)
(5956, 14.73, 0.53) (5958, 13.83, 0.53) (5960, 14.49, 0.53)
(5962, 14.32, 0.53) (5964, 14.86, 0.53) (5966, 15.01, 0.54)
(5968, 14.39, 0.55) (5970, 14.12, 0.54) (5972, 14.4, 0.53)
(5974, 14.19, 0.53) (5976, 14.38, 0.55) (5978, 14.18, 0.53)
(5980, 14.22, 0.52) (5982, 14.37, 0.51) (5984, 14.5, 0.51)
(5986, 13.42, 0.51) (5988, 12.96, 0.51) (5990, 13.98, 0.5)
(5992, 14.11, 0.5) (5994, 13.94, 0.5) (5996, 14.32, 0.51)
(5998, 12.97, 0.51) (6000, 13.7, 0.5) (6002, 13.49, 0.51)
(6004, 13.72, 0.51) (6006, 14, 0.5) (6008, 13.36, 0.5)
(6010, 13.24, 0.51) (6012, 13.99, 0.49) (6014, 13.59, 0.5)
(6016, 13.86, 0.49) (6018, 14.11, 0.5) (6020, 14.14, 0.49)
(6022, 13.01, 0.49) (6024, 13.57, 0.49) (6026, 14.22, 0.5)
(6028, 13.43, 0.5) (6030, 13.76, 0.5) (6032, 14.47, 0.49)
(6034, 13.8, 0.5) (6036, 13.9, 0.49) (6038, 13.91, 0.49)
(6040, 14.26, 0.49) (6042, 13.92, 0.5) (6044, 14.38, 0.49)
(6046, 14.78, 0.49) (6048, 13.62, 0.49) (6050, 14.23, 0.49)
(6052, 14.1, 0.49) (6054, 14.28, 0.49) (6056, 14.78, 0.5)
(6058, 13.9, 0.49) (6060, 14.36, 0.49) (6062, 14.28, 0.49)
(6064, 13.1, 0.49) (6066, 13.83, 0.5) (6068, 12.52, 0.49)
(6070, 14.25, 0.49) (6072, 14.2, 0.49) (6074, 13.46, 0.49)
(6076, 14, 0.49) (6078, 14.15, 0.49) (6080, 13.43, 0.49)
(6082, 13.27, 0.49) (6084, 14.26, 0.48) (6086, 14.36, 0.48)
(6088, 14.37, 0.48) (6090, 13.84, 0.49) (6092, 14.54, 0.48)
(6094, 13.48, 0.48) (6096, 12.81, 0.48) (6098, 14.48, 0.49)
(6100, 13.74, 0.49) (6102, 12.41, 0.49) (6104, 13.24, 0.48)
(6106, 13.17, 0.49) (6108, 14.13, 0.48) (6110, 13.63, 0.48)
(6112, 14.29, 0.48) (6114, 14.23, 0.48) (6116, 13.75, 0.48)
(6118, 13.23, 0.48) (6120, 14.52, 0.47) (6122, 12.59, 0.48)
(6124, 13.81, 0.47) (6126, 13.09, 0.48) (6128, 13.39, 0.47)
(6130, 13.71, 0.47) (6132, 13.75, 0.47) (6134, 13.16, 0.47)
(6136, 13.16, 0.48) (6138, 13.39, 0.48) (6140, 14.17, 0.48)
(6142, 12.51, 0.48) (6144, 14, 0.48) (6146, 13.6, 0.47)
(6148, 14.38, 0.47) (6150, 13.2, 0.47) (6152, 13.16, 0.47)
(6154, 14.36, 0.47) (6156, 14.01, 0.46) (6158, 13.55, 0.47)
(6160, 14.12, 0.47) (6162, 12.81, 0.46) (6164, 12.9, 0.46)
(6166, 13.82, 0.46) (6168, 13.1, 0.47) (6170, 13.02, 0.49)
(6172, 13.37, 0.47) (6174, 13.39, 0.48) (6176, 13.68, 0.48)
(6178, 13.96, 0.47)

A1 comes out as -0.03 mag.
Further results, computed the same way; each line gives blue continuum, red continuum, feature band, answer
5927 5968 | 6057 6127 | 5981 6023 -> 0.02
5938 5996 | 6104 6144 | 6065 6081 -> 0.00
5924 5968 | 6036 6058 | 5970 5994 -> 0.01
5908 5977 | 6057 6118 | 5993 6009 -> 0.03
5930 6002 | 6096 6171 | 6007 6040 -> 0.01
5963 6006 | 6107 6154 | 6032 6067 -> -0.02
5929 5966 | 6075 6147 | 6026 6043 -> 0.00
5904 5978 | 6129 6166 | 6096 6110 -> 0.02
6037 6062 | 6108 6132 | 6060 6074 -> 0.03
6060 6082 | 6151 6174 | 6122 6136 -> 0.01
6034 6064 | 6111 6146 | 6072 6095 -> 0.00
